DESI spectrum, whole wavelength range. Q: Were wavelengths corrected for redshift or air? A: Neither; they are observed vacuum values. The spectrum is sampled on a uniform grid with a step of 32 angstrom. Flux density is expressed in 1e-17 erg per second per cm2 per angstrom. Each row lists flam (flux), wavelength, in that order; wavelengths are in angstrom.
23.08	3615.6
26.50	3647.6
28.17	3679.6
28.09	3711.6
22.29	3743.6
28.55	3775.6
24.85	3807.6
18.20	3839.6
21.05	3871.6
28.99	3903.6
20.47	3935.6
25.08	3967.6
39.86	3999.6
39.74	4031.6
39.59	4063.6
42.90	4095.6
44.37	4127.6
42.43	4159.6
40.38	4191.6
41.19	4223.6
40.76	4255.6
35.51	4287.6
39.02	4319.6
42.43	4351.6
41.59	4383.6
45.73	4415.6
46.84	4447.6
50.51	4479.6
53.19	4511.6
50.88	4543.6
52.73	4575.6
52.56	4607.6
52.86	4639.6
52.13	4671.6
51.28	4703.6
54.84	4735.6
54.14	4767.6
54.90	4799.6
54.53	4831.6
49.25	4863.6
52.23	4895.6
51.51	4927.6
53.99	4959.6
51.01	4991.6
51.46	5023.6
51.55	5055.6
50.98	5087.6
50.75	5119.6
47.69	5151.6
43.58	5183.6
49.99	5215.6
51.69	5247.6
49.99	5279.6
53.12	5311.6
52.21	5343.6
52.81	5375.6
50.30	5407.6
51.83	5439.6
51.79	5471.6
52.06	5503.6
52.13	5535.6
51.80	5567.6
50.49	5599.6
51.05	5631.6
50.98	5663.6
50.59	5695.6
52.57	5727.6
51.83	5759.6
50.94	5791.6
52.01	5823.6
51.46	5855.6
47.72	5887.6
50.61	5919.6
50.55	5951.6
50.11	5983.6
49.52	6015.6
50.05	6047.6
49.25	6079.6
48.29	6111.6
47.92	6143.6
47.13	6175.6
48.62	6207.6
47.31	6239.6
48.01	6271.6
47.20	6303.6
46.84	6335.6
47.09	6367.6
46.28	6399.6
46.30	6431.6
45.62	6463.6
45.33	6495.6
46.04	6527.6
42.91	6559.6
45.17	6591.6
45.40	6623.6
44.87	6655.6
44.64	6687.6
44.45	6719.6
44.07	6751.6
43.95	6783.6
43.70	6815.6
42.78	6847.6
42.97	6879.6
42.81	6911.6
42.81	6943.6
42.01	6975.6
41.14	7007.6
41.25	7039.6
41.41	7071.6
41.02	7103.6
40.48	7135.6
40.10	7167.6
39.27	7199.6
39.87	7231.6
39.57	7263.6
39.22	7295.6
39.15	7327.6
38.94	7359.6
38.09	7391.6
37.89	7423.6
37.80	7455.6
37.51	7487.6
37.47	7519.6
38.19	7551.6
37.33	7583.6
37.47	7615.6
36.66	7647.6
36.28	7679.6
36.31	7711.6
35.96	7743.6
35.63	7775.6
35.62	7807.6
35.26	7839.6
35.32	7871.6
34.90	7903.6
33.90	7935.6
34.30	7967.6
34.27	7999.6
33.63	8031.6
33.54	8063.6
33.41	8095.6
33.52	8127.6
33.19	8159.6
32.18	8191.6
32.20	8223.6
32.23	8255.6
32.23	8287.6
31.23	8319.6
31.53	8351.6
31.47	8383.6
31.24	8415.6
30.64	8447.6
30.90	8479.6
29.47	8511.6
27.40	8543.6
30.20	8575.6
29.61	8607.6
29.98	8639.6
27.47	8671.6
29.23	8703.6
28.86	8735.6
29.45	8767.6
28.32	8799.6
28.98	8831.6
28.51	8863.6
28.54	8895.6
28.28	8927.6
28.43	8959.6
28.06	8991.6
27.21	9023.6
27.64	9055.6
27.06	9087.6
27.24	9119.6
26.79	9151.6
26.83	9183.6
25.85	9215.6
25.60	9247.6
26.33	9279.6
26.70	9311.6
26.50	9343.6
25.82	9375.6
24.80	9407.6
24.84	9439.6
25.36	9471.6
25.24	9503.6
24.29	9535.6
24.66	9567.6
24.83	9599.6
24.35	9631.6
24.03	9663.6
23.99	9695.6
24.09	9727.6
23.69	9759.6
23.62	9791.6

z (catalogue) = 0.00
